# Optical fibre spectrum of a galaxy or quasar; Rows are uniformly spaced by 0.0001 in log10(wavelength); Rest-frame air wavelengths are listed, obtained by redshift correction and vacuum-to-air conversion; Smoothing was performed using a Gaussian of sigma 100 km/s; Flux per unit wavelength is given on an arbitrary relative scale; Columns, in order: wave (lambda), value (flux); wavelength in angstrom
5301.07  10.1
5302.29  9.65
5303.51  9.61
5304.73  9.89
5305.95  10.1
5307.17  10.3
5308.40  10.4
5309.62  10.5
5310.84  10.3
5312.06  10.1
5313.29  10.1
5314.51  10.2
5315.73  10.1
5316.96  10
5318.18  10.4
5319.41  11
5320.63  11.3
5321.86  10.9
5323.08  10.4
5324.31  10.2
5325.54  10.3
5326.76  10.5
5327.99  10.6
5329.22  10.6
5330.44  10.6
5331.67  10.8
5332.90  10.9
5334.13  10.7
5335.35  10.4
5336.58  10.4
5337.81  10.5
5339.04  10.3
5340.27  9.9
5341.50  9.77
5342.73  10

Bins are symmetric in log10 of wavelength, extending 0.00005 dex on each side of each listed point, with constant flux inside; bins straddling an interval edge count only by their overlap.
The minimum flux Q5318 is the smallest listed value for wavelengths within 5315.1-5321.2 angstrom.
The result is 10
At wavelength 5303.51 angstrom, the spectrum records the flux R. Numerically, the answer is 9.61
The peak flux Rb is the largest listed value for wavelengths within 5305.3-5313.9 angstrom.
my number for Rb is 10.5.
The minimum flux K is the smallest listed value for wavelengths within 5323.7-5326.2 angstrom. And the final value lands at 10.2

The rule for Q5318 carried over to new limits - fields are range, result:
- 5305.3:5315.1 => 10.1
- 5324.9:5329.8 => 10.3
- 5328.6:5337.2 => 10.4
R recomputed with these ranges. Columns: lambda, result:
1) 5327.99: 10.6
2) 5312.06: 10.1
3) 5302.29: 9.65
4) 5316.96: 10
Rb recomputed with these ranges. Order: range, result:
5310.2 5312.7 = 10.3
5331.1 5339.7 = 10.9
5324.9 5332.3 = 10.8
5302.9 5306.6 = 10.1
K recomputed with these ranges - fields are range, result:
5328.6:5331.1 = 10.6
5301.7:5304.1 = 9.61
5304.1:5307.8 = 9.89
